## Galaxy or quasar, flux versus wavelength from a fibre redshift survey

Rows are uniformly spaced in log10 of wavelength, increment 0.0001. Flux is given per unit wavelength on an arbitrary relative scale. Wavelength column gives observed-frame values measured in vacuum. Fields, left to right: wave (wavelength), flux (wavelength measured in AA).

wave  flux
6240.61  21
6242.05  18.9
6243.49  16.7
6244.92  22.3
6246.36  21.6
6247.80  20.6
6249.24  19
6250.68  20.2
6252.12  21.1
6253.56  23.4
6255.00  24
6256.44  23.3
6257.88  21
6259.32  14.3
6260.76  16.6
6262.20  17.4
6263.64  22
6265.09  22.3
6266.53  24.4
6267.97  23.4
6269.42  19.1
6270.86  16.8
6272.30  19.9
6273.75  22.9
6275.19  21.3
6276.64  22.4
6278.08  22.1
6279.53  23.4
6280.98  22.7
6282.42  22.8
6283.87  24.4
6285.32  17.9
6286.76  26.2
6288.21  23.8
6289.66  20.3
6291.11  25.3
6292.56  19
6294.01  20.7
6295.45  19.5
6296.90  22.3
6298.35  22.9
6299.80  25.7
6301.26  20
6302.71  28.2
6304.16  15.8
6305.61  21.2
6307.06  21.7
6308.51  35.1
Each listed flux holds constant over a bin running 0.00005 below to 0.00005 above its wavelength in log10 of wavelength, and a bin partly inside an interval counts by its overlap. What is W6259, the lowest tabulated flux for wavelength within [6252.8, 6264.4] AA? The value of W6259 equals 14.3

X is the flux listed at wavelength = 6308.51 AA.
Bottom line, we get 35.1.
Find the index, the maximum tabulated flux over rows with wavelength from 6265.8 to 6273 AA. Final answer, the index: 24.4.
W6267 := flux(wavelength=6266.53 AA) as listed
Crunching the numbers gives 24.4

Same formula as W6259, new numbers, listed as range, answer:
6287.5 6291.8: 20.3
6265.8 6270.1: 19.1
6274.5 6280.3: 21.3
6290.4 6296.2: 19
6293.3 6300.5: 19.5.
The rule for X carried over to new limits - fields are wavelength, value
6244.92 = 22.3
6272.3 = 19.9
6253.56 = 23.4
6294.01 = 20.7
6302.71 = 28.2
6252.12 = 21.1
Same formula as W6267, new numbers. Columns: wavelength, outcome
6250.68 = 20.2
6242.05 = 18.9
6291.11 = 25.3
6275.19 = 21.3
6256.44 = 23.3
